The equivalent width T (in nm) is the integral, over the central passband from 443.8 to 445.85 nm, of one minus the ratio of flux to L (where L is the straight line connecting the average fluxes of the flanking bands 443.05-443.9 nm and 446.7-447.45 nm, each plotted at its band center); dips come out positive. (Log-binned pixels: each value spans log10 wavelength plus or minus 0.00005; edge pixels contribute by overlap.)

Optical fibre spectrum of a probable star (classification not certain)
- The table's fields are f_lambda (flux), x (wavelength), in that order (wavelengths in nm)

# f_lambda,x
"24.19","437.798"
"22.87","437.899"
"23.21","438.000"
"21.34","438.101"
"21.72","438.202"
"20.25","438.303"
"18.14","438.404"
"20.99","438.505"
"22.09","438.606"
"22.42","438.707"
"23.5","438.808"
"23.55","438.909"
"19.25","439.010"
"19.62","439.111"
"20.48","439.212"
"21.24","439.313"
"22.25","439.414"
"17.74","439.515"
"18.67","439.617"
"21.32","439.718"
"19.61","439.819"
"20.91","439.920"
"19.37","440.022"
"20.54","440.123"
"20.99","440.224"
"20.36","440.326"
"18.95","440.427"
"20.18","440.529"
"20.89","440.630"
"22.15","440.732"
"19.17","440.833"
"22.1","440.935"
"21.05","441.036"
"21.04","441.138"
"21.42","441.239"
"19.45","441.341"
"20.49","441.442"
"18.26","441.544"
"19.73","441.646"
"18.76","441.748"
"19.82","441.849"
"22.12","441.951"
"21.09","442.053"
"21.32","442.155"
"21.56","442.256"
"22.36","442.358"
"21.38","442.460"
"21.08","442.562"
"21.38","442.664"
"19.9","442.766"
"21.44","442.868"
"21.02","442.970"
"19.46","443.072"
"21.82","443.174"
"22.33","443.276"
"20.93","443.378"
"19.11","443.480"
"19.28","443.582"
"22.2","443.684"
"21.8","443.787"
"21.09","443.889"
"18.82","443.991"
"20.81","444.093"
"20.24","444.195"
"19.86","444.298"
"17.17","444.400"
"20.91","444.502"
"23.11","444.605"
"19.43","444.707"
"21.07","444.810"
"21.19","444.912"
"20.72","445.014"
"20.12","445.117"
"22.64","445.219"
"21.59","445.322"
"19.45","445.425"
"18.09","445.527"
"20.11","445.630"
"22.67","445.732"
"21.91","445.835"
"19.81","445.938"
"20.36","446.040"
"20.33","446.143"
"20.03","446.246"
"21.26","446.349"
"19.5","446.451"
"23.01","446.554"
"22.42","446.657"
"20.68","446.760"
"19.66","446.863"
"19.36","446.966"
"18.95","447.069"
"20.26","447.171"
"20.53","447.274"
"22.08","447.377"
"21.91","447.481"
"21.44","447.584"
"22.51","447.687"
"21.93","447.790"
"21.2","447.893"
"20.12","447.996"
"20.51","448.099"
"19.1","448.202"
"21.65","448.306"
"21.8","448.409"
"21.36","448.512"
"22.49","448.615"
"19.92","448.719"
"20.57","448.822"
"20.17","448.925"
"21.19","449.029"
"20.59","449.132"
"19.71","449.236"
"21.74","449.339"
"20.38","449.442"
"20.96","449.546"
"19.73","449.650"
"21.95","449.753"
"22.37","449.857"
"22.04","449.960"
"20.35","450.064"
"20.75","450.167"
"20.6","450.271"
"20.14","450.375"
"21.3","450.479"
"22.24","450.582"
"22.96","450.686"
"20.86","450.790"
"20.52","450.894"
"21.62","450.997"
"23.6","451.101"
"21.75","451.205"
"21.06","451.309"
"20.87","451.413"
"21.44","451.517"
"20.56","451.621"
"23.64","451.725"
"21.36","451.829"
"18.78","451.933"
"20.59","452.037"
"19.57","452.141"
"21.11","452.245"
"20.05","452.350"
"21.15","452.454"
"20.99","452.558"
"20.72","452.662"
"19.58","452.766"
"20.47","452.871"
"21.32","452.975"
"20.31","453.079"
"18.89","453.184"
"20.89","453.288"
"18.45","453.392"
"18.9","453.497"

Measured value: 0.01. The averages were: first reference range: 20.9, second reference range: 20.3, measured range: 20.6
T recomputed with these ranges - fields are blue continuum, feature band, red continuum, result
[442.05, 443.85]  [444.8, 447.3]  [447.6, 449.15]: 0.05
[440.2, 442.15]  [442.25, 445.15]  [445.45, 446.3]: -0.05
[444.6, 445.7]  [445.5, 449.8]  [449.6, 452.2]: 0.01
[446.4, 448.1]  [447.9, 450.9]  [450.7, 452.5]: 0.01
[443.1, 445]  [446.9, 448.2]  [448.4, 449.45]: 0.00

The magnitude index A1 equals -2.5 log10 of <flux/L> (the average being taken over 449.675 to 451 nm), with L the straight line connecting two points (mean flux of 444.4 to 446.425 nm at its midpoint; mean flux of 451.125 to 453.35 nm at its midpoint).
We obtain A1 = -0.03 mag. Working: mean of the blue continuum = 20.7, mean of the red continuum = 20.7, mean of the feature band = 21.3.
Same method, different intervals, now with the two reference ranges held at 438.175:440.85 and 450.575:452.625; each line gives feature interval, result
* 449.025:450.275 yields 0.01 mag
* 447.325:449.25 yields 0.00 mag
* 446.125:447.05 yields 0.02 mag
